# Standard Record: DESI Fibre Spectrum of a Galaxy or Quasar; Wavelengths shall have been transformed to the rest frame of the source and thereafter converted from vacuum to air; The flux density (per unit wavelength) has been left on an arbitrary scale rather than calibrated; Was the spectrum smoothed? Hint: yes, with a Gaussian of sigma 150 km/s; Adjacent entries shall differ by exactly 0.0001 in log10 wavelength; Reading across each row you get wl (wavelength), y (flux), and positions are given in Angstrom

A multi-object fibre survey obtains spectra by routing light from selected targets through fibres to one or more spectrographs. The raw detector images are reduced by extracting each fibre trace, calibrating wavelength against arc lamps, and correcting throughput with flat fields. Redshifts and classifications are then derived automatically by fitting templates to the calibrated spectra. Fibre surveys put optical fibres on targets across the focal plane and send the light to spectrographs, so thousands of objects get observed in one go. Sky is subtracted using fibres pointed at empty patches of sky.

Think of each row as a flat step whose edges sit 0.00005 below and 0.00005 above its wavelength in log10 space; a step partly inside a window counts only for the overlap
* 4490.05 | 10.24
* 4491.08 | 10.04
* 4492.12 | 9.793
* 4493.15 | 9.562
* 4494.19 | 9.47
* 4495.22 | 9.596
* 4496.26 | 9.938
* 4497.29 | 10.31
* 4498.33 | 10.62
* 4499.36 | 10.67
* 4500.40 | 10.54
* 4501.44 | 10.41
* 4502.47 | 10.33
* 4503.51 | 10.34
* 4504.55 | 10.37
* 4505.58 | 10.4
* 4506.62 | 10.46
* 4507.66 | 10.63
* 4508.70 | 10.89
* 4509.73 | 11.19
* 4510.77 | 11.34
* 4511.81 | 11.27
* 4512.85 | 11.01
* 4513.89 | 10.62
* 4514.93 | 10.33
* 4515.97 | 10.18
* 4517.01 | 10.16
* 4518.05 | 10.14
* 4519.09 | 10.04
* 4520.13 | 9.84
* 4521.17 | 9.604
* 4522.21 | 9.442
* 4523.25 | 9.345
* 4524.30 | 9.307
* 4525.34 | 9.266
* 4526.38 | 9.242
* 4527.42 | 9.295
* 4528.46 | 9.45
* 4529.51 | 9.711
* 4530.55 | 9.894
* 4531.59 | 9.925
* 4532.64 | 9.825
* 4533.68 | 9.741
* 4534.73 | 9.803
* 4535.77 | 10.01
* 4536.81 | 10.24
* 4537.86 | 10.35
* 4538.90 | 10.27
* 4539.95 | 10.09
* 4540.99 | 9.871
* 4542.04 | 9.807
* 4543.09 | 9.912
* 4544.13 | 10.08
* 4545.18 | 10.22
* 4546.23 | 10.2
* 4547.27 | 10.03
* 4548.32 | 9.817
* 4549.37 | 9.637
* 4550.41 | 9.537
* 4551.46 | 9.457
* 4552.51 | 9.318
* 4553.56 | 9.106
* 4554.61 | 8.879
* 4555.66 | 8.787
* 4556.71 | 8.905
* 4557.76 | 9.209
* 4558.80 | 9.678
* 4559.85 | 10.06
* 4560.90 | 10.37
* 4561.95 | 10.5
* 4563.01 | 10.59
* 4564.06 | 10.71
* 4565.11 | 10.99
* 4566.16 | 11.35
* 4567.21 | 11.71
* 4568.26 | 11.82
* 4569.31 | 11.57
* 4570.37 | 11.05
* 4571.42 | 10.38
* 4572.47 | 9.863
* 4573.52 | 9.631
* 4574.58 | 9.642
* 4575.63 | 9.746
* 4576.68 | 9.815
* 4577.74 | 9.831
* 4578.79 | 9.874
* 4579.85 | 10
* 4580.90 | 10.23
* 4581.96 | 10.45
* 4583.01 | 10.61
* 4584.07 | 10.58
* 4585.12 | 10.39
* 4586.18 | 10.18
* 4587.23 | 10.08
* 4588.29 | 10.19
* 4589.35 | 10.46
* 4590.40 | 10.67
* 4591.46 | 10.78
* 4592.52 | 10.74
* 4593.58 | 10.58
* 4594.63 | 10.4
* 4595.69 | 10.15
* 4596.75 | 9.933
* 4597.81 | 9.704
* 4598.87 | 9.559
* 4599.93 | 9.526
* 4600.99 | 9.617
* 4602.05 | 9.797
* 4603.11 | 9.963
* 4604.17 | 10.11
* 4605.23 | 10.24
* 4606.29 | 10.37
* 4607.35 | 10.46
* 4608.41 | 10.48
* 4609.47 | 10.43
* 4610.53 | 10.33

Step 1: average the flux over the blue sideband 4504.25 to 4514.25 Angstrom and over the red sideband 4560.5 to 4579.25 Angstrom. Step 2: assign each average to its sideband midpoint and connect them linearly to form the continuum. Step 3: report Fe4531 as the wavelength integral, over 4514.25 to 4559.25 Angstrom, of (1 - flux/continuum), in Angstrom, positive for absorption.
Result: 4.1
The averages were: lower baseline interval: 10.8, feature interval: 9.72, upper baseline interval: 10.5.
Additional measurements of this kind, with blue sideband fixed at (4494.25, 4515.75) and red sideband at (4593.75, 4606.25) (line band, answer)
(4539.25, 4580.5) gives 0.6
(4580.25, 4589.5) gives -0.3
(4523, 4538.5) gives 1.0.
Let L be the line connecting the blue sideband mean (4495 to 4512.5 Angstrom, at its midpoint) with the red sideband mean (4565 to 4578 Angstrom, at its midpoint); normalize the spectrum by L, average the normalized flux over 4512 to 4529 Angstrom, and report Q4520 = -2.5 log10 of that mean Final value 0.08 mag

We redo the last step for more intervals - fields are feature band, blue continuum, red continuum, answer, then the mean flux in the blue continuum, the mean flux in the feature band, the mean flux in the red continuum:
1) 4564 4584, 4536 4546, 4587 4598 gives -0.02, 10.1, 10.5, 10.4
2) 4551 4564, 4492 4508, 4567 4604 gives 0.07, 10.2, 9.61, 10.3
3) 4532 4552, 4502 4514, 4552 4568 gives 0.04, 10.7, 9.94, 10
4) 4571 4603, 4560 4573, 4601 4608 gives 0.04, 10.9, 10.1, 10.1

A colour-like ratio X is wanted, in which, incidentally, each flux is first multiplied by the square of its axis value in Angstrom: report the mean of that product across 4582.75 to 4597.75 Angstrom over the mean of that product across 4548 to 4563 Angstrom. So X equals 1.10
